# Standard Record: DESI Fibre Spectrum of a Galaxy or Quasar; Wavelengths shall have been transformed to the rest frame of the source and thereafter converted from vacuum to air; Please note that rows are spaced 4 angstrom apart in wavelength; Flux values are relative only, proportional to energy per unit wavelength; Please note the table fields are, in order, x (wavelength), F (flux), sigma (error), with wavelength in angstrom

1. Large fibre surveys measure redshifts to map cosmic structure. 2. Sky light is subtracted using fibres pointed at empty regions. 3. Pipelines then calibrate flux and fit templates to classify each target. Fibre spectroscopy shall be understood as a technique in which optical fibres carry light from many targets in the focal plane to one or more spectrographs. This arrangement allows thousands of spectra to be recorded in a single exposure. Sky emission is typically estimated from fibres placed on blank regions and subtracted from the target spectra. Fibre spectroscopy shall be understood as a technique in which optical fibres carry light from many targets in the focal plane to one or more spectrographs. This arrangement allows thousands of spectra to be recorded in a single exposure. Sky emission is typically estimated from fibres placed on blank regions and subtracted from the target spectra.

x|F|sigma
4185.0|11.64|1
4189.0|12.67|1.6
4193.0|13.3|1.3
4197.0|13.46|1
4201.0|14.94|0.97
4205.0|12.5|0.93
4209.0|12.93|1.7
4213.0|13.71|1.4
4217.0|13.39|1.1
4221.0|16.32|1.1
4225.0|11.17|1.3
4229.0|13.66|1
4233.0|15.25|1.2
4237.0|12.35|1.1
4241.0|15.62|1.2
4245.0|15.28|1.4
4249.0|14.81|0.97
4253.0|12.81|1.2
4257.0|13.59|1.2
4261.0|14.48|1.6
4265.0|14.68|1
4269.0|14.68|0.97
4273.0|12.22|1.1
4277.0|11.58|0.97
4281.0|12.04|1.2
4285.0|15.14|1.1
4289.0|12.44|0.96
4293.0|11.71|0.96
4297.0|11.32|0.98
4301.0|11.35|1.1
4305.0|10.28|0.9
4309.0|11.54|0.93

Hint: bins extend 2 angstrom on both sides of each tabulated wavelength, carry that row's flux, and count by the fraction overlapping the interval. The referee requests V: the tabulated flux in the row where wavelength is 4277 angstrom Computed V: 11.58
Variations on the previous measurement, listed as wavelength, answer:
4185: 11.64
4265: 14.68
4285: 15.14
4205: 12.5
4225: 11.17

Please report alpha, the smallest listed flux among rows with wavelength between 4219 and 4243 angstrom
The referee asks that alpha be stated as 11.17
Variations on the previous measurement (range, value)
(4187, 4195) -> 12.67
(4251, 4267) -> 12.81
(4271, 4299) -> 11.32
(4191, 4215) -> 12.5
